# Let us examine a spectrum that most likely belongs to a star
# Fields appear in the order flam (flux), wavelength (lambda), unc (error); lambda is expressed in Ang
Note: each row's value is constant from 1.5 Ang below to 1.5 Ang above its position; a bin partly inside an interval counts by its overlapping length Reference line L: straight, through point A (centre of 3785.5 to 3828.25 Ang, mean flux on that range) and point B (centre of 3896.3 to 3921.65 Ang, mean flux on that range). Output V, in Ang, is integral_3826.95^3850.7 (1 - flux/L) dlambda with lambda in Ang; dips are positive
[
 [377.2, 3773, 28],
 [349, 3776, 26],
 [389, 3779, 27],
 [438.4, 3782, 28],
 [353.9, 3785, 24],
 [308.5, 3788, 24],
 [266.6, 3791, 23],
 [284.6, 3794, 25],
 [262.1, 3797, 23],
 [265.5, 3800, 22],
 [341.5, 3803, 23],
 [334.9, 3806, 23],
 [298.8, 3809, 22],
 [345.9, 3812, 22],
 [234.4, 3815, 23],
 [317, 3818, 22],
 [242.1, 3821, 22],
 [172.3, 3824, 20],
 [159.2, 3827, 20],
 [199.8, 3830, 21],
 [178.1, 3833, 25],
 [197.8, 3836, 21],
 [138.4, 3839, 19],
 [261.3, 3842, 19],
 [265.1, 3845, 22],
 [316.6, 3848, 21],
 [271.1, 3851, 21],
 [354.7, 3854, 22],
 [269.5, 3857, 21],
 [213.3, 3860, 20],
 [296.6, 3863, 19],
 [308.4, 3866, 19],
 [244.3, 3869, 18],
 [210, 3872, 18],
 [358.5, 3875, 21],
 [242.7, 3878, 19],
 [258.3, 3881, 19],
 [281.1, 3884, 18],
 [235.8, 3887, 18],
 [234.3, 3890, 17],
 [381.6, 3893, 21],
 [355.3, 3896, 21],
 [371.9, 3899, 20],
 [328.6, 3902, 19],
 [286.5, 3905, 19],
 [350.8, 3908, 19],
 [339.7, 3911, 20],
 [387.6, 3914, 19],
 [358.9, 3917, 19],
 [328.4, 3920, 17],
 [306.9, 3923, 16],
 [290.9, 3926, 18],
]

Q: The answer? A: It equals 6.2 Ang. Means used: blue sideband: 276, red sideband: 344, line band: 221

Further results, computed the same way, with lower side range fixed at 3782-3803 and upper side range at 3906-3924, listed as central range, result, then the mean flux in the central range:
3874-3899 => 2.9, 297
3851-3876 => 3.7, 280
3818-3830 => 4.1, 208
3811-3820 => 0.5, 293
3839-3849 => 2.0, 258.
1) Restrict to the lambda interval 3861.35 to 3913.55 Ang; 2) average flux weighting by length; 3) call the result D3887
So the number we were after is 301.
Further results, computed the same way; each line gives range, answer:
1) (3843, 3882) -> 278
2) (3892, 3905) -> 350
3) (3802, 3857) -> 257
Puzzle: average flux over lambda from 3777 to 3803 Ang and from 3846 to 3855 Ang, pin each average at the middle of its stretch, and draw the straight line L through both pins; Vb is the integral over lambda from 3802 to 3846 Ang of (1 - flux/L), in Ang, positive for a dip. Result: 9.9 Ang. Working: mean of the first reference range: 323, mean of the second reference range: 309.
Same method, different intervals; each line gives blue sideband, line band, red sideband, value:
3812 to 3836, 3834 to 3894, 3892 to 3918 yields 4.1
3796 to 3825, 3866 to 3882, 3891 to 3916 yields 3.0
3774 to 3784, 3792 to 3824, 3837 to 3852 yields 3.9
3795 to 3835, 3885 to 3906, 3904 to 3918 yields 1.2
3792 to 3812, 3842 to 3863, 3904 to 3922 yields 2.5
